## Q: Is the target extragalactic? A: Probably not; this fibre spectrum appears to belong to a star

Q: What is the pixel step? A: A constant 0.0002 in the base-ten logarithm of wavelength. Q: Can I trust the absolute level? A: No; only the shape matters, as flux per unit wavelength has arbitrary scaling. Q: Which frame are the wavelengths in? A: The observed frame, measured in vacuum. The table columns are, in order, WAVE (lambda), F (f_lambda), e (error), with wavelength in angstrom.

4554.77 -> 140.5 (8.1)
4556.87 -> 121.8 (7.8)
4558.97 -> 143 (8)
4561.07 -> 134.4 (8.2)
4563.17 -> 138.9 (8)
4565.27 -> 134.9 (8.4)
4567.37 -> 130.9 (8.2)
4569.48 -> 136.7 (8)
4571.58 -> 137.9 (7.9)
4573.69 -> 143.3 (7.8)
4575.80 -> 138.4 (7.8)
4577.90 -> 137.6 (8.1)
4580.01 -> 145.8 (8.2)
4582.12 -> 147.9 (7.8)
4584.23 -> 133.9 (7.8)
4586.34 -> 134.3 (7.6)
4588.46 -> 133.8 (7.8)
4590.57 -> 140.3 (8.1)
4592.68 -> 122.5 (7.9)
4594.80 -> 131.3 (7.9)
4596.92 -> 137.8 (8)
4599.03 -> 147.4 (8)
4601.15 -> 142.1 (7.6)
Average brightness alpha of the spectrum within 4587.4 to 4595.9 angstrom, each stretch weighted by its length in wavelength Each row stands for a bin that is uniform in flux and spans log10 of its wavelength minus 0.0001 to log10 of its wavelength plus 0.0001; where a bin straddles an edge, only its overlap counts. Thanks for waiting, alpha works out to 132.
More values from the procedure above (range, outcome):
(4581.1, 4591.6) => 138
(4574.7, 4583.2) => 142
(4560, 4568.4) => 135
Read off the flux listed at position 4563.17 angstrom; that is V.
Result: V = 138.9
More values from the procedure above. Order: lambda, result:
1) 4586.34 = 134.3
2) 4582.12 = 147.9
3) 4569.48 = 136.7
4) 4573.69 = 143.3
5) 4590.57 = 140.3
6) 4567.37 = 130.9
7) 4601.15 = 142.1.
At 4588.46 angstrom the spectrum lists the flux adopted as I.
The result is 133.8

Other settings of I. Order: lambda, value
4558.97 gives 143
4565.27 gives 134.9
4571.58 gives 137.9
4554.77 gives 140.5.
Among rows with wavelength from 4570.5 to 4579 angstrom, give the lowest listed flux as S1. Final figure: 137.6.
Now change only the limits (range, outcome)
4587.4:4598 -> 122.5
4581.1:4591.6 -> 133.8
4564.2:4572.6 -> 130.9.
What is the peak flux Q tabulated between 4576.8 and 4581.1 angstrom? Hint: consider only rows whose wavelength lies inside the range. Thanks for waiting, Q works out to 145.8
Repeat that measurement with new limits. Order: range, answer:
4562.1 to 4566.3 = 138.9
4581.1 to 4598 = 147.9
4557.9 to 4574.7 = 143.3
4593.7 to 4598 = 137.8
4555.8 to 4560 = 143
